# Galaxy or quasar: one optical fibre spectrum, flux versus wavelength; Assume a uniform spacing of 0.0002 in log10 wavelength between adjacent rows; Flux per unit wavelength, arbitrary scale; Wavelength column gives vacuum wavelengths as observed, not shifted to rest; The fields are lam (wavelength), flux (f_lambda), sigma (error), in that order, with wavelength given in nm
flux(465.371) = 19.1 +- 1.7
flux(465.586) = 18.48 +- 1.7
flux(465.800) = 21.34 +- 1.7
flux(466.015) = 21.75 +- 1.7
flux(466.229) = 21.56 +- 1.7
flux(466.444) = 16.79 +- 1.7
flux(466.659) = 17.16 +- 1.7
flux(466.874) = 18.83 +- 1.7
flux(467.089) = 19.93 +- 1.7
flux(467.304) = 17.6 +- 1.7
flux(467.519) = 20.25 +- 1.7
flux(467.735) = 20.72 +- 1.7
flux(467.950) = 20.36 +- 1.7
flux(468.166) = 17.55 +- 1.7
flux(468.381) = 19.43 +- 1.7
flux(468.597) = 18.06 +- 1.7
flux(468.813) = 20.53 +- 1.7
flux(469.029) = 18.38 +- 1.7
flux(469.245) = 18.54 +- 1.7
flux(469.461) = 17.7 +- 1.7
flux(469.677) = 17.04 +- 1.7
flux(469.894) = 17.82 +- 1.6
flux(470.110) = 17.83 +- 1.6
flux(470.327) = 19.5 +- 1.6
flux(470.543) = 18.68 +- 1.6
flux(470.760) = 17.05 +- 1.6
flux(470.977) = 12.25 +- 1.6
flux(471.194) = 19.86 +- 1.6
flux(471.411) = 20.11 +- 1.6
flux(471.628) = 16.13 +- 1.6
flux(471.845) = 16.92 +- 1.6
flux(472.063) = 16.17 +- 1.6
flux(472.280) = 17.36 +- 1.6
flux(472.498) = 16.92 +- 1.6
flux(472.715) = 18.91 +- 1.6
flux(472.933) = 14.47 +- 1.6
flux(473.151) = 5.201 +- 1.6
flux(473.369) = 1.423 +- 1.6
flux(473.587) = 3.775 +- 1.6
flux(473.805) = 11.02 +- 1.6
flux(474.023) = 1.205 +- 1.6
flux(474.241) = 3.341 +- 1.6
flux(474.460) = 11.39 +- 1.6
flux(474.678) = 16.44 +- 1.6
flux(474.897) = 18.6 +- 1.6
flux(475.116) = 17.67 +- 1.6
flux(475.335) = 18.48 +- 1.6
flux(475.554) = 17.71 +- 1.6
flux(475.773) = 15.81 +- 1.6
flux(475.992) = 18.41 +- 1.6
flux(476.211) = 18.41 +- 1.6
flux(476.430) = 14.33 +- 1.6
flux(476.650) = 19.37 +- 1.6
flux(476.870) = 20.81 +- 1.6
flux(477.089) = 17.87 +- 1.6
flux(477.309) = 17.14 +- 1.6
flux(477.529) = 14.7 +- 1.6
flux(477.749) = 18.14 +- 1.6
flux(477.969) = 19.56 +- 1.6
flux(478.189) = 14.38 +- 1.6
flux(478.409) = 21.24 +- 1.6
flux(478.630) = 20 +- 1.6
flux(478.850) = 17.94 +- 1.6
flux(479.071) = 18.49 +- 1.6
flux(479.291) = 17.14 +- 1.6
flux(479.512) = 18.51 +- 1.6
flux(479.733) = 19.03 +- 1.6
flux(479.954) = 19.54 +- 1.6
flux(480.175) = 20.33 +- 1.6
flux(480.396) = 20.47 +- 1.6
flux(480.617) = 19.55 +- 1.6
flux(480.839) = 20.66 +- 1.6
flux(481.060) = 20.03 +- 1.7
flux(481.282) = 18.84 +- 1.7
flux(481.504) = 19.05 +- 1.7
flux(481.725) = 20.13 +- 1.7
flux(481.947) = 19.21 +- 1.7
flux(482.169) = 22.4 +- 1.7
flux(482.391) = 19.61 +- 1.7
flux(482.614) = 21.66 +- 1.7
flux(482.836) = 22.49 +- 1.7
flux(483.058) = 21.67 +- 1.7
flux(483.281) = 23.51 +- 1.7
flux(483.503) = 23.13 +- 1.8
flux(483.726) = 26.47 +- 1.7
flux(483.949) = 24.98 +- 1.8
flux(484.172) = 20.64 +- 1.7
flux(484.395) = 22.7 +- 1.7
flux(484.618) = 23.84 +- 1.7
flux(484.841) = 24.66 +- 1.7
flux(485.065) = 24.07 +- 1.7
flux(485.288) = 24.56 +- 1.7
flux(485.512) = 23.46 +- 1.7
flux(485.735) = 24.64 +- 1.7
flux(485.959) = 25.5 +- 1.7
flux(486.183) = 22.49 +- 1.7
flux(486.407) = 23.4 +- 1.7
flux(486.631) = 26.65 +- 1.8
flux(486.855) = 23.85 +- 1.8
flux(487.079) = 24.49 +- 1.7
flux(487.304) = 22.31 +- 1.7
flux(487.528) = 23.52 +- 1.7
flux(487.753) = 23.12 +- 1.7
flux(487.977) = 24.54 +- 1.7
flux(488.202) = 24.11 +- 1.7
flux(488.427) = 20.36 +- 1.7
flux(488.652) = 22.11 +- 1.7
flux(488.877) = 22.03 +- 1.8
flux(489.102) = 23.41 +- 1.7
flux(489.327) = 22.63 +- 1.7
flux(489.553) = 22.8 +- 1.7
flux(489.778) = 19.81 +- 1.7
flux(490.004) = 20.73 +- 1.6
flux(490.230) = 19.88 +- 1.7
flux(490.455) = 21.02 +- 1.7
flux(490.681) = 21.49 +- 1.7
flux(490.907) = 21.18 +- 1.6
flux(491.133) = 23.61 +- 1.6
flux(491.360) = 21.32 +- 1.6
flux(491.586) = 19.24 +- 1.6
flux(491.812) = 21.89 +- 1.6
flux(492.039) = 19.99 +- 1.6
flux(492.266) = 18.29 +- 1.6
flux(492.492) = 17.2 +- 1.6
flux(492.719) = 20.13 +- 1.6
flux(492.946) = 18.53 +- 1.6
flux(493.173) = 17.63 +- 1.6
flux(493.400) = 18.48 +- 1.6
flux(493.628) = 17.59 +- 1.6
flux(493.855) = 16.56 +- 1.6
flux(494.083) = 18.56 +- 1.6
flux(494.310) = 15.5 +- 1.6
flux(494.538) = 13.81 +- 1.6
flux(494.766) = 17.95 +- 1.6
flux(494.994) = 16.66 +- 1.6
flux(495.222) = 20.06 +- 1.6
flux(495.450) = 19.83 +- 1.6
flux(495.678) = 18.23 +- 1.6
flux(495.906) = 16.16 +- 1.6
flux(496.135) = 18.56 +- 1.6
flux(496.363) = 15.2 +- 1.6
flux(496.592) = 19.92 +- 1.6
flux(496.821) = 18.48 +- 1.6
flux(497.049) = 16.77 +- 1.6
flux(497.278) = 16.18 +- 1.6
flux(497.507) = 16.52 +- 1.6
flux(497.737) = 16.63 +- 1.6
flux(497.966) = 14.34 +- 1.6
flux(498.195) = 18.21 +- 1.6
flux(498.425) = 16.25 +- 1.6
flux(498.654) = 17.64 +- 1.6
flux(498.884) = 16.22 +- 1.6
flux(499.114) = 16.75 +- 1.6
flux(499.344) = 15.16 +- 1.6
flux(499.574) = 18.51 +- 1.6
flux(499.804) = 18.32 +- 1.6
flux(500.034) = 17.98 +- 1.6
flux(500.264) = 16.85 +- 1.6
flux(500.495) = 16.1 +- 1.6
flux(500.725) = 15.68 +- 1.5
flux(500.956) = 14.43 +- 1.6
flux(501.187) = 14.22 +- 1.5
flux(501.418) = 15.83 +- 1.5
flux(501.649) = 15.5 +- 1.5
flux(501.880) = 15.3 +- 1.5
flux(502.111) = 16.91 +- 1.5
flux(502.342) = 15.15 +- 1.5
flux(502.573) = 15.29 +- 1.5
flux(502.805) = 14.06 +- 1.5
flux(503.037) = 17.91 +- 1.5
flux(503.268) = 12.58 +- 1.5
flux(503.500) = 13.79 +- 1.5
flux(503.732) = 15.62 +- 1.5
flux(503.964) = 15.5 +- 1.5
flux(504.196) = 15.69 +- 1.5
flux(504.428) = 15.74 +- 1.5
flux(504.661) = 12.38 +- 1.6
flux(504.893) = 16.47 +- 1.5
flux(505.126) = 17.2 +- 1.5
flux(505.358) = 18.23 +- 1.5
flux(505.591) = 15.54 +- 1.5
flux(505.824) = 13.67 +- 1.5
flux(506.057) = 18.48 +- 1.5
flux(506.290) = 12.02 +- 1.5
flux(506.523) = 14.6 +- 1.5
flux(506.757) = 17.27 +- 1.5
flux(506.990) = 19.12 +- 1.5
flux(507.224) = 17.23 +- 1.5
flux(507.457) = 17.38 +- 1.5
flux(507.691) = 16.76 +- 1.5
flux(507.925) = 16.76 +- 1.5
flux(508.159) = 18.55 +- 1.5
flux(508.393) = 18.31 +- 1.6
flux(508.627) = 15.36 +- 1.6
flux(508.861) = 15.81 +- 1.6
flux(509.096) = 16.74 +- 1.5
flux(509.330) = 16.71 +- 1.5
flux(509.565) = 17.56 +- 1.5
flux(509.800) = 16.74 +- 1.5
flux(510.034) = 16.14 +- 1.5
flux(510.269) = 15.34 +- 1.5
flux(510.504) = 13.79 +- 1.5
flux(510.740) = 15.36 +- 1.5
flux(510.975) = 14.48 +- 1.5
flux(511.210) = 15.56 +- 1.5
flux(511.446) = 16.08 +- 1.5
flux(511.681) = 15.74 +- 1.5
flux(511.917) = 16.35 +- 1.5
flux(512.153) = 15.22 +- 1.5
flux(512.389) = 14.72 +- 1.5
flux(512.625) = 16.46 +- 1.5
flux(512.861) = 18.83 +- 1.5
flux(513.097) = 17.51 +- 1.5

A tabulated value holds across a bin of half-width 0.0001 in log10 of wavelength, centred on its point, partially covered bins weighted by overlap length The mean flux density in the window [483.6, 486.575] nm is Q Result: 24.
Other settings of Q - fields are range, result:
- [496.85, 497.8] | 16.7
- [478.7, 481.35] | 19.2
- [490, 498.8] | 18.3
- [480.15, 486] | 22.2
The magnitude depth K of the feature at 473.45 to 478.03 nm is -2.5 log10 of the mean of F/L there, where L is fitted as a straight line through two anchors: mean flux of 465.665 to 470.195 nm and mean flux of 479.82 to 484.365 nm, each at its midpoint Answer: 0.34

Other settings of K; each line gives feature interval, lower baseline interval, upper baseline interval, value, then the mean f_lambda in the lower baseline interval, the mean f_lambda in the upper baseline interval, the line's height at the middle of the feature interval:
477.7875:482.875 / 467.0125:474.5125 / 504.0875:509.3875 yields -0.23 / 15.5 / 16.3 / 15.7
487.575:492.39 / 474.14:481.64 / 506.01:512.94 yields -0.25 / 17.8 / 16.3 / 17.2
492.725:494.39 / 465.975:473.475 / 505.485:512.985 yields -0.07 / 17.4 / 16.2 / 16.7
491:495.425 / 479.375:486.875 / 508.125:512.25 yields 0.07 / 22.1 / 16.1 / 19.8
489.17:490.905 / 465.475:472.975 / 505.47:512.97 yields -0.23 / 18.4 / 16.2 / 17.2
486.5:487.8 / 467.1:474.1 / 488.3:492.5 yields -0.18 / 16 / 21.1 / 20.3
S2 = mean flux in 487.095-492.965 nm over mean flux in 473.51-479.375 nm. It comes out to 1.36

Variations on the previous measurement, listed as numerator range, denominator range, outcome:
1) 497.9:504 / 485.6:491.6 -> 0.70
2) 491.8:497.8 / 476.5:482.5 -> 0.93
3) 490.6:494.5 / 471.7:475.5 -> 1.54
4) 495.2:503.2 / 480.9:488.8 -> 0.73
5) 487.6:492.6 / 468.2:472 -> 1.19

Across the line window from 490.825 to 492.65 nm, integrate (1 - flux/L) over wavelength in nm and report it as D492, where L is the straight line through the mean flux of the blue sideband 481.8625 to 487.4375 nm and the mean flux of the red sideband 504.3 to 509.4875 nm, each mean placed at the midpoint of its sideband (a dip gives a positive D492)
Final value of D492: 0.07 nm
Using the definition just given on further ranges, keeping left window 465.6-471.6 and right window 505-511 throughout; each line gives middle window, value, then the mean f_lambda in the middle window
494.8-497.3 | -0.117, 17.9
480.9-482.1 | -0.110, 19.6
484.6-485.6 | -0.362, 24.1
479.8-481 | -0.136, 20.1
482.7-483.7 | -0.288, 23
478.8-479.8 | -0.007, 18.2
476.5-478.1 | 0.011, 18.1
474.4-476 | 0.126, 16.9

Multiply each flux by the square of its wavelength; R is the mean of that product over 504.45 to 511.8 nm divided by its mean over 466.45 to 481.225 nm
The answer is 1.1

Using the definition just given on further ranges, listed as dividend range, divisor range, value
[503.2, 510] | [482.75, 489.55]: 0.75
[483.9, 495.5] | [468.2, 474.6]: 1.56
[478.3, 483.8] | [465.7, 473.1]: 1.18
